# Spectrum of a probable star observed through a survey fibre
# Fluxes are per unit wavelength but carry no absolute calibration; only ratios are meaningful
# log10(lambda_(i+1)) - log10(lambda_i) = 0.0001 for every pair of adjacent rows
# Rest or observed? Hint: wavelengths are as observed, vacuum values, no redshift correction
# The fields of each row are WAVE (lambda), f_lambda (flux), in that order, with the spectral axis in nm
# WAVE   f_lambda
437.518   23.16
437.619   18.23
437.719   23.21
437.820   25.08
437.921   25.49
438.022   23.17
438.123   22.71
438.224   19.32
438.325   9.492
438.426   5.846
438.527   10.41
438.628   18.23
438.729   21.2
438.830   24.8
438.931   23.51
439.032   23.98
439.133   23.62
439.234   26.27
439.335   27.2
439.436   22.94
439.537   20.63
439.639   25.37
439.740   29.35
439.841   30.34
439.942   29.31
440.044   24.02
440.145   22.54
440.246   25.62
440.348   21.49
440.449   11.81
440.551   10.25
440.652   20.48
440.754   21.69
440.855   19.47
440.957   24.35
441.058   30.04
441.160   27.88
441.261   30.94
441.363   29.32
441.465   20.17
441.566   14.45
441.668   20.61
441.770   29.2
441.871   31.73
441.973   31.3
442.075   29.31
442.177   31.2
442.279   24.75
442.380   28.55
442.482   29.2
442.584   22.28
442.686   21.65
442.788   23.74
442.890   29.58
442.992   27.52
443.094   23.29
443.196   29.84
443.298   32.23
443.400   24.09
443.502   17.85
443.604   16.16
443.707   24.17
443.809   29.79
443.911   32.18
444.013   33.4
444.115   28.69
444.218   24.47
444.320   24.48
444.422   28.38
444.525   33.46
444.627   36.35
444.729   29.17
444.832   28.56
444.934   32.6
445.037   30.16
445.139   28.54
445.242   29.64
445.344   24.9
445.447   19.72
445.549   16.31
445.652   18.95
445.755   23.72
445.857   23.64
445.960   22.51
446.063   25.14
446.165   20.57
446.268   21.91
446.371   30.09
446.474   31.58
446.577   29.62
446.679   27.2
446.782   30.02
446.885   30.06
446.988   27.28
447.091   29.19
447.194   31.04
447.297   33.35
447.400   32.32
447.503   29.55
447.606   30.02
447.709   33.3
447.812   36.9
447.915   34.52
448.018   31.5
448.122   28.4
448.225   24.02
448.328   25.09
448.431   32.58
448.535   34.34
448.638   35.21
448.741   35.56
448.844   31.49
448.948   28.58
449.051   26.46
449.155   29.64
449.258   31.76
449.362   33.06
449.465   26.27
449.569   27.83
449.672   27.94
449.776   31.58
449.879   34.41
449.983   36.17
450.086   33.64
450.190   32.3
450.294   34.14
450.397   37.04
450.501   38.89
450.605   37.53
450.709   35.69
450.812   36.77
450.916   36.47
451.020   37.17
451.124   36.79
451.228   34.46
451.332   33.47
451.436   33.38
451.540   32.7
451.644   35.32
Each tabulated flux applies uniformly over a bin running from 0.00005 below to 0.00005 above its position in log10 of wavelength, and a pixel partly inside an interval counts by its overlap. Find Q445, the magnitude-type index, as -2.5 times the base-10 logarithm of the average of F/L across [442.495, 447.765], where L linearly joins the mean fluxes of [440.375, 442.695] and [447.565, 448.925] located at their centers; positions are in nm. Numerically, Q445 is 0.044 mag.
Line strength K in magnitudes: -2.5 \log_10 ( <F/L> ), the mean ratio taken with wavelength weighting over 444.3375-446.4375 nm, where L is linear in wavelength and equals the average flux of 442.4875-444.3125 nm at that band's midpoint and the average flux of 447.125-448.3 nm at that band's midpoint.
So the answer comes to 0.08 mag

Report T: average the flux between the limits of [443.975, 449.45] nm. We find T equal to 28.8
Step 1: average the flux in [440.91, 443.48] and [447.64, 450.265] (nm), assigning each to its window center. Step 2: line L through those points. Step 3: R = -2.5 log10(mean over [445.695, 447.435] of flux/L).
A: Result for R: 0.082 mag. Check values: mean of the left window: 26.6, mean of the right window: 31.3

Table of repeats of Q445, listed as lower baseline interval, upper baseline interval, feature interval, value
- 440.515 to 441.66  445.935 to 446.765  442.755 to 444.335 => -0.08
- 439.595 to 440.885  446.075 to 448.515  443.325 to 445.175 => -0.06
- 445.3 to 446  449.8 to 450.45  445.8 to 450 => -0.08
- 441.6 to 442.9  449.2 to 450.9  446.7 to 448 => 0.00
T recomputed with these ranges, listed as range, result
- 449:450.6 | 32.2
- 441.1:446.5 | 26.4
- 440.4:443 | 24.6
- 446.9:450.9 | 32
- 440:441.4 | 22.8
